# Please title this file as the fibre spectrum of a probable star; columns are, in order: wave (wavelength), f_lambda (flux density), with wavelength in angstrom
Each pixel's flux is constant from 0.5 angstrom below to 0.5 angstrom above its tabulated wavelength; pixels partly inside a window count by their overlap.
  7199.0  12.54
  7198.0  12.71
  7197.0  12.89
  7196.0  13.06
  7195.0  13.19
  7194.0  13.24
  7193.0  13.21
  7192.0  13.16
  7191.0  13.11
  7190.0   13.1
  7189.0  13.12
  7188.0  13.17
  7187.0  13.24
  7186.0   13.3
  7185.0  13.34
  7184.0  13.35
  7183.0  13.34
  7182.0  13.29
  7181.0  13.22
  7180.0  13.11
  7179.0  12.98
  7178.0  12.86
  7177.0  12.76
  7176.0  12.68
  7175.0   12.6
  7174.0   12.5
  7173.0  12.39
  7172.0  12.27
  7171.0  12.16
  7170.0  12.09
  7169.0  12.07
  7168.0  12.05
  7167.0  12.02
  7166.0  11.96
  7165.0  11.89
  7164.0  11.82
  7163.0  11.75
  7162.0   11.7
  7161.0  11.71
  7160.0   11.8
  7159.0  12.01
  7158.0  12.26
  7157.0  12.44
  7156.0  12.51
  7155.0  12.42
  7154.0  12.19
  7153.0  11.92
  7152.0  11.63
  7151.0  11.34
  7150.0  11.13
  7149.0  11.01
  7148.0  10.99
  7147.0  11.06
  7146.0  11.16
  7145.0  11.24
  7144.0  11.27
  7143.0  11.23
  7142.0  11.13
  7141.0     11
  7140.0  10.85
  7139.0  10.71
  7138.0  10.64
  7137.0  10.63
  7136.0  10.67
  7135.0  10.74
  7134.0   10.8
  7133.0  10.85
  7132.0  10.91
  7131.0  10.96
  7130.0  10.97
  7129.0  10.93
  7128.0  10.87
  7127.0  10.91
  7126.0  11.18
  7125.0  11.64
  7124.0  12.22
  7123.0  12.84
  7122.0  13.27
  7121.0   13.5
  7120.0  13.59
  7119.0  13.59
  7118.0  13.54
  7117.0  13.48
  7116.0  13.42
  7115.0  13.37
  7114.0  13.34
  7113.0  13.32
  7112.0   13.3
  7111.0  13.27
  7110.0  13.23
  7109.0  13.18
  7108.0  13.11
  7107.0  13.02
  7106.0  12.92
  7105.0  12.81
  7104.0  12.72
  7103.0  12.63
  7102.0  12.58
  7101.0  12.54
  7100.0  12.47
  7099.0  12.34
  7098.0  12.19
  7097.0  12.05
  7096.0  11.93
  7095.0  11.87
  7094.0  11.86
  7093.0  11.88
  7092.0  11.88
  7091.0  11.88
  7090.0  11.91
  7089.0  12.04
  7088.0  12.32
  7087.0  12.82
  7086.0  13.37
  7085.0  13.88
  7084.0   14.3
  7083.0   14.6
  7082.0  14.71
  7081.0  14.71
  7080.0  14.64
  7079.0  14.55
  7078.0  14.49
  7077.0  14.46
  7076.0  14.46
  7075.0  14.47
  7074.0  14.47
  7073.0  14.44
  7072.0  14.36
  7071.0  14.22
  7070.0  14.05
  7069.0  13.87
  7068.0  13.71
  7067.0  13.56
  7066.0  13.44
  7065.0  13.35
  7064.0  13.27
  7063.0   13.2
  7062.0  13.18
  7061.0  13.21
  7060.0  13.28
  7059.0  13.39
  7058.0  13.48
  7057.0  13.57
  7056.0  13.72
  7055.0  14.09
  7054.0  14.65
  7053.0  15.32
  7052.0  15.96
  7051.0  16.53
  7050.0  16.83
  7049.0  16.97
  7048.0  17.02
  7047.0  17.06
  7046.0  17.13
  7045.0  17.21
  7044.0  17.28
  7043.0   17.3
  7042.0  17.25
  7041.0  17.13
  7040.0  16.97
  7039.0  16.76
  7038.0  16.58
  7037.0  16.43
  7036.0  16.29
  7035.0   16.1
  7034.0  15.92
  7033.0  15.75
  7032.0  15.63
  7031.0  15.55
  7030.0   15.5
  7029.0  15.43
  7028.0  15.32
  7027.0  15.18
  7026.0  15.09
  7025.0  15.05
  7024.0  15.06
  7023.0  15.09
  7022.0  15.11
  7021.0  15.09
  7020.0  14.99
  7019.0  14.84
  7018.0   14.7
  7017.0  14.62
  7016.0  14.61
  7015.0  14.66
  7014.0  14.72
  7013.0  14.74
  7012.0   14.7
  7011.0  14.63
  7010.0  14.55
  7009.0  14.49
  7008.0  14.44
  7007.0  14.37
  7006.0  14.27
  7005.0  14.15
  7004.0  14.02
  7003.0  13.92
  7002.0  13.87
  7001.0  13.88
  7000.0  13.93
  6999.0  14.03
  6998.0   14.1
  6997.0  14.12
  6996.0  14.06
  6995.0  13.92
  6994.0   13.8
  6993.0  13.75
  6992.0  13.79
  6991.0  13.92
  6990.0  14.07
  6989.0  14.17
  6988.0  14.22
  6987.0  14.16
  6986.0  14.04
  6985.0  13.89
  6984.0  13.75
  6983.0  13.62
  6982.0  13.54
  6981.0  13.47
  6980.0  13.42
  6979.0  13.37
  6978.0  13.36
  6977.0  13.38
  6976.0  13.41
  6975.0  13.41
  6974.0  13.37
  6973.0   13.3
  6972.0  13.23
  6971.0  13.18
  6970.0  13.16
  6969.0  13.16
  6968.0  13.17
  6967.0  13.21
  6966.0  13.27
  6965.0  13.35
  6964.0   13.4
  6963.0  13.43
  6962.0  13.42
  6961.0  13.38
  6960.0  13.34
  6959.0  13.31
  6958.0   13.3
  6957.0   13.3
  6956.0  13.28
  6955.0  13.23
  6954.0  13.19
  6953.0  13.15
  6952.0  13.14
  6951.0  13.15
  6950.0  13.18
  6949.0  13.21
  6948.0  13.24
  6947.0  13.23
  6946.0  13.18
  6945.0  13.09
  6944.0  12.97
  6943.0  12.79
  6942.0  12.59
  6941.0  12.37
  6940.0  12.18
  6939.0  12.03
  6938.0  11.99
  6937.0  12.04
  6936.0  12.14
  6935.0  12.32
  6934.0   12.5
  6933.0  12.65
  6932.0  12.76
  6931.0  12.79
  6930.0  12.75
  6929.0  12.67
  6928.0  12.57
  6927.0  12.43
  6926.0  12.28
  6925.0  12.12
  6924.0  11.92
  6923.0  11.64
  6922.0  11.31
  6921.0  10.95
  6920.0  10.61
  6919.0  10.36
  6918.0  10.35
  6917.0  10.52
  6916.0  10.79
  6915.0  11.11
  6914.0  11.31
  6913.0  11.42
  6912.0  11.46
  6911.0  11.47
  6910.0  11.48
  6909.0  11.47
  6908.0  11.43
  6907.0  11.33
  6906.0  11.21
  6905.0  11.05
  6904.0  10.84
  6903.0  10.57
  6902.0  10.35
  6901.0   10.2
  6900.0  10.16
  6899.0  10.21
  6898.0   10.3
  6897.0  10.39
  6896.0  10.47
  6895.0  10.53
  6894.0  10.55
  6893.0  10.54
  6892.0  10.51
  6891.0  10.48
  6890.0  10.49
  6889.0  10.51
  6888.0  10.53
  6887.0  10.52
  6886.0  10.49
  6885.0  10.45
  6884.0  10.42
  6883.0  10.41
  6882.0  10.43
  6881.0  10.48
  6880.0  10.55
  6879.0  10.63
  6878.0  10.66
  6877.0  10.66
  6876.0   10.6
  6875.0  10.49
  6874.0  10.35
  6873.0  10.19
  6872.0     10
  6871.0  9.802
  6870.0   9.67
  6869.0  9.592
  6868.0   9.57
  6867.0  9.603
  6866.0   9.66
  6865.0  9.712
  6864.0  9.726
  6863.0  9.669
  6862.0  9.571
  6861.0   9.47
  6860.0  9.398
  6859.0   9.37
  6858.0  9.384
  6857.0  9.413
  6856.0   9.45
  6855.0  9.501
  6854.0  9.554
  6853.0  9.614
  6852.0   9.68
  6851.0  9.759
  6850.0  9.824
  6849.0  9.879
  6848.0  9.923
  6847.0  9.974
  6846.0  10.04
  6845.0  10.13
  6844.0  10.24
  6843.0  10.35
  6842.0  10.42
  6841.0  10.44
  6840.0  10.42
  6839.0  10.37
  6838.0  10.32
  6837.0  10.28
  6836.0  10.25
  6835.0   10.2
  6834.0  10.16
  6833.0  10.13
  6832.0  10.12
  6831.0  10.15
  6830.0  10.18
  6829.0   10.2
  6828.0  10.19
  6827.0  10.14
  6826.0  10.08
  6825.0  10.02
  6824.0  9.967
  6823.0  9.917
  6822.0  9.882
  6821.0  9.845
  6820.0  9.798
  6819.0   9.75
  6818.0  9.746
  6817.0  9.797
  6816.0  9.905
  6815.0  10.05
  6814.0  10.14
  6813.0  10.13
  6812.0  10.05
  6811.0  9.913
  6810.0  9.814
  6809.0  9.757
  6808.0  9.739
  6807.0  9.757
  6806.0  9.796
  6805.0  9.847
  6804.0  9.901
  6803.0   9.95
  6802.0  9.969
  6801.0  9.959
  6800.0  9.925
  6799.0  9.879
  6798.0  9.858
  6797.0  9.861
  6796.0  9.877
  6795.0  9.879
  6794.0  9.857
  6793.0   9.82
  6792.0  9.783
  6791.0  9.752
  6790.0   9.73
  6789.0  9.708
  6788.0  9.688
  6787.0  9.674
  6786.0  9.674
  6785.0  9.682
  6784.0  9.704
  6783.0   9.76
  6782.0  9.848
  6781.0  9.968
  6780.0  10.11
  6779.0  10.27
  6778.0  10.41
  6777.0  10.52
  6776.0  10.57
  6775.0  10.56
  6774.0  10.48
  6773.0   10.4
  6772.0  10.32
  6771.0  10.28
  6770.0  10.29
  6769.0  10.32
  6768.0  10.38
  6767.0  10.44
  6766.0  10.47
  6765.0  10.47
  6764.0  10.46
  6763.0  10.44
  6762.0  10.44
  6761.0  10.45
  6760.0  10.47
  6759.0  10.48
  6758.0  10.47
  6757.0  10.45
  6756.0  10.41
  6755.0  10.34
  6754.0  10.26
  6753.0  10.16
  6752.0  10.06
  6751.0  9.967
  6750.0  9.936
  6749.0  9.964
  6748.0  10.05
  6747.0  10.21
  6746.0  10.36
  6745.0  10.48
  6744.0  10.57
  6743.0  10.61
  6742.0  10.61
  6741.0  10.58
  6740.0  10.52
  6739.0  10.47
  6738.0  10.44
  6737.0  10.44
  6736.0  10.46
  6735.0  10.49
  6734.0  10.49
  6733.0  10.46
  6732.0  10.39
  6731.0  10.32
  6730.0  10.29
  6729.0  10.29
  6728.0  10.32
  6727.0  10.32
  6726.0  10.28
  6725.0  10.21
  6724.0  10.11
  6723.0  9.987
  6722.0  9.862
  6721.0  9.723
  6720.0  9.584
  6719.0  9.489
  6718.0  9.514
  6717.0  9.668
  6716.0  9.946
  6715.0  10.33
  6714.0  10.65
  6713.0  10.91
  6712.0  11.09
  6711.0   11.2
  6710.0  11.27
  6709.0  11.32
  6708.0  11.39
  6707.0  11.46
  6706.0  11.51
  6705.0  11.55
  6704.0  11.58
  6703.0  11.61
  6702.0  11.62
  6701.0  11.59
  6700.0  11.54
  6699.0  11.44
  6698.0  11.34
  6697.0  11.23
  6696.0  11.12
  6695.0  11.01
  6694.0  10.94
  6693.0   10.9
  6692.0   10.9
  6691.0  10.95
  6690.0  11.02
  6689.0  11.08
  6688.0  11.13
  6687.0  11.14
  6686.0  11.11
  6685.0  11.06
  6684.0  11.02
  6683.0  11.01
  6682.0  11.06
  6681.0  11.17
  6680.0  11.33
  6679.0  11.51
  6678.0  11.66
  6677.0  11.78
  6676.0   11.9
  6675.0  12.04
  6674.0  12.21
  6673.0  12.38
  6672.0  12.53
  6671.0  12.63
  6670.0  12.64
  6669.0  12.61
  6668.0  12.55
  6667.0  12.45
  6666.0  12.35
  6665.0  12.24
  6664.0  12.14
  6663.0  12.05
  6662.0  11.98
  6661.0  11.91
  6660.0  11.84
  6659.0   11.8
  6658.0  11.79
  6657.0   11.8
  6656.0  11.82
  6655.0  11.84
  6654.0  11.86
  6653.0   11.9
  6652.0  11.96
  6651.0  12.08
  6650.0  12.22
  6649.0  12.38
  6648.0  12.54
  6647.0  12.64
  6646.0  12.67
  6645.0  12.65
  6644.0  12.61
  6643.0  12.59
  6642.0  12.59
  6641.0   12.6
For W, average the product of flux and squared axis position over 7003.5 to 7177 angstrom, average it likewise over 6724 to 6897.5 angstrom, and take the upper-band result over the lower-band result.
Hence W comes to 1.4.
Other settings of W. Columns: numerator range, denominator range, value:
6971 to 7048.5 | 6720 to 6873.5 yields 1.56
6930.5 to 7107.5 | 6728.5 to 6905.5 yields 1.46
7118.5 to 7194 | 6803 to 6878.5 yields 1.32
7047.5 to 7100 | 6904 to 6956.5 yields 1.18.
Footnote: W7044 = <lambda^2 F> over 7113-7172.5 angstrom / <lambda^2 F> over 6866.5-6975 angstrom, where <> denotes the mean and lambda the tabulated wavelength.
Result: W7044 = 1.07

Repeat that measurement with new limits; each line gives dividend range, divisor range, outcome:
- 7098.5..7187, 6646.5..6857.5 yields 1.29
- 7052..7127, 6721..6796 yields 1.43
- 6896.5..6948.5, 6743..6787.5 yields 1.19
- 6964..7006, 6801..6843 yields 1.43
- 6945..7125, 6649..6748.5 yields 1.39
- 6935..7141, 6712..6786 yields 1.45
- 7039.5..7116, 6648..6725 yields 1.37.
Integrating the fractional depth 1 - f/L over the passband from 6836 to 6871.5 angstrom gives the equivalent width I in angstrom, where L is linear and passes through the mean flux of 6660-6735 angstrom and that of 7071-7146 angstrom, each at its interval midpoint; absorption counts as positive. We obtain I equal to 5.7 angstrom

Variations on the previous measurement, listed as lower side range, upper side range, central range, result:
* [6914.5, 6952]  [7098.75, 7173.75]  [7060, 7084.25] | -4.0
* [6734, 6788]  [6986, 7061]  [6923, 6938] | 1.1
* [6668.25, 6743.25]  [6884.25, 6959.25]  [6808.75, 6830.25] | 2.6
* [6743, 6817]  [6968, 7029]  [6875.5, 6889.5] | 1.7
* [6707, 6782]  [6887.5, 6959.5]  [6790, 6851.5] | 5.4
